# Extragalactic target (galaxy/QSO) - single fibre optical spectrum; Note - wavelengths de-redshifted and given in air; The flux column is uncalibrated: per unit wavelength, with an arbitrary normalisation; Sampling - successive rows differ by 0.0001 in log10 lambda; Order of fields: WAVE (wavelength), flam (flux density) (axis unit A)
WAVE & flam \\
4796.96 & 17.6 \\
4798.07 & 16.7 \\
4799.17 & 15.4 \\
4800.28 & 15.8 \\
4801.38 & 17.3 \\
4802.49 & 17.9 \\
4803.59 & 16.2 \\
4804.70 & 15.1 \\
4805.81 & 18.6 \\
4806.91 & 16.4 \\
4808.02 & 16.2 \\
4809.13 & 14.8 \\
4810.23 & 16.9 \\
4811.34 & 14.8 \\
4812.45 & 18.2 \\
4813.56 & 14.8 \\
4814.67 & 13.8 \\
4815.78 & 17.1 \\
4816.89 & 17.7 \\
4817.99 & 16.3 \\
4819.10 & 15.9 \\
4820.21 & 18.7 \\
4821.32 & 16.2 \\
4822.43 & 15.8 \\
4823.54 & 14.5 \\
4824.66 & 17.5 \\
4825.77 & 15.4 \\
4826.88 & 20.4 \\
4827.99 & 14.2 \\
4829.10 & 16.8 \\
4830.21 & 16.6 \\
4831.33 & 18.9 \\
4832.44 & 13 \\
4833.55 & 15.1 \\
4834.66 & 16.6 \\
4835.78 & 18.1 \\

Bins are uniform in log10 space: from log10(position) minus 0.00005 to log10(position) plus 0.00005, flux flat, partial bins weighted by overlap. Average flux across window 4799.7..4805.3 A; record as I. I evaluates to 16.5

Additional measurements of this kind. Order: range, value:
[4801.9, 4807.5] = 16.8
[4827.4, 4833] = 15.9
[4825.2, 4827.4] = 17.9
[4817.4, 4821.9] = 16.8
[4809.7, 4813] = 16.6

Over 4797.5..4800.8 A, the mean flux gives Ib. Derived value 15.9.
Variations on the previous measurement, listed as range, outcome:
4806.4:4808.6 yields 16.2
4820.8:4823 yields 16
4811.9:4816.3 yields 15.9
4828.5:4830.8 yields 16.6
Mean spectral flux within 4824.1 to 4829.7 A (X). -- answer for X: 16.9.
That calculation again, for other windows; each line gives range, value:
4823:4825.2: 15.9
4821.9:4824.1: 15.1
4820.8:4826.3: 15.9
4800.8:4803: 17.6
